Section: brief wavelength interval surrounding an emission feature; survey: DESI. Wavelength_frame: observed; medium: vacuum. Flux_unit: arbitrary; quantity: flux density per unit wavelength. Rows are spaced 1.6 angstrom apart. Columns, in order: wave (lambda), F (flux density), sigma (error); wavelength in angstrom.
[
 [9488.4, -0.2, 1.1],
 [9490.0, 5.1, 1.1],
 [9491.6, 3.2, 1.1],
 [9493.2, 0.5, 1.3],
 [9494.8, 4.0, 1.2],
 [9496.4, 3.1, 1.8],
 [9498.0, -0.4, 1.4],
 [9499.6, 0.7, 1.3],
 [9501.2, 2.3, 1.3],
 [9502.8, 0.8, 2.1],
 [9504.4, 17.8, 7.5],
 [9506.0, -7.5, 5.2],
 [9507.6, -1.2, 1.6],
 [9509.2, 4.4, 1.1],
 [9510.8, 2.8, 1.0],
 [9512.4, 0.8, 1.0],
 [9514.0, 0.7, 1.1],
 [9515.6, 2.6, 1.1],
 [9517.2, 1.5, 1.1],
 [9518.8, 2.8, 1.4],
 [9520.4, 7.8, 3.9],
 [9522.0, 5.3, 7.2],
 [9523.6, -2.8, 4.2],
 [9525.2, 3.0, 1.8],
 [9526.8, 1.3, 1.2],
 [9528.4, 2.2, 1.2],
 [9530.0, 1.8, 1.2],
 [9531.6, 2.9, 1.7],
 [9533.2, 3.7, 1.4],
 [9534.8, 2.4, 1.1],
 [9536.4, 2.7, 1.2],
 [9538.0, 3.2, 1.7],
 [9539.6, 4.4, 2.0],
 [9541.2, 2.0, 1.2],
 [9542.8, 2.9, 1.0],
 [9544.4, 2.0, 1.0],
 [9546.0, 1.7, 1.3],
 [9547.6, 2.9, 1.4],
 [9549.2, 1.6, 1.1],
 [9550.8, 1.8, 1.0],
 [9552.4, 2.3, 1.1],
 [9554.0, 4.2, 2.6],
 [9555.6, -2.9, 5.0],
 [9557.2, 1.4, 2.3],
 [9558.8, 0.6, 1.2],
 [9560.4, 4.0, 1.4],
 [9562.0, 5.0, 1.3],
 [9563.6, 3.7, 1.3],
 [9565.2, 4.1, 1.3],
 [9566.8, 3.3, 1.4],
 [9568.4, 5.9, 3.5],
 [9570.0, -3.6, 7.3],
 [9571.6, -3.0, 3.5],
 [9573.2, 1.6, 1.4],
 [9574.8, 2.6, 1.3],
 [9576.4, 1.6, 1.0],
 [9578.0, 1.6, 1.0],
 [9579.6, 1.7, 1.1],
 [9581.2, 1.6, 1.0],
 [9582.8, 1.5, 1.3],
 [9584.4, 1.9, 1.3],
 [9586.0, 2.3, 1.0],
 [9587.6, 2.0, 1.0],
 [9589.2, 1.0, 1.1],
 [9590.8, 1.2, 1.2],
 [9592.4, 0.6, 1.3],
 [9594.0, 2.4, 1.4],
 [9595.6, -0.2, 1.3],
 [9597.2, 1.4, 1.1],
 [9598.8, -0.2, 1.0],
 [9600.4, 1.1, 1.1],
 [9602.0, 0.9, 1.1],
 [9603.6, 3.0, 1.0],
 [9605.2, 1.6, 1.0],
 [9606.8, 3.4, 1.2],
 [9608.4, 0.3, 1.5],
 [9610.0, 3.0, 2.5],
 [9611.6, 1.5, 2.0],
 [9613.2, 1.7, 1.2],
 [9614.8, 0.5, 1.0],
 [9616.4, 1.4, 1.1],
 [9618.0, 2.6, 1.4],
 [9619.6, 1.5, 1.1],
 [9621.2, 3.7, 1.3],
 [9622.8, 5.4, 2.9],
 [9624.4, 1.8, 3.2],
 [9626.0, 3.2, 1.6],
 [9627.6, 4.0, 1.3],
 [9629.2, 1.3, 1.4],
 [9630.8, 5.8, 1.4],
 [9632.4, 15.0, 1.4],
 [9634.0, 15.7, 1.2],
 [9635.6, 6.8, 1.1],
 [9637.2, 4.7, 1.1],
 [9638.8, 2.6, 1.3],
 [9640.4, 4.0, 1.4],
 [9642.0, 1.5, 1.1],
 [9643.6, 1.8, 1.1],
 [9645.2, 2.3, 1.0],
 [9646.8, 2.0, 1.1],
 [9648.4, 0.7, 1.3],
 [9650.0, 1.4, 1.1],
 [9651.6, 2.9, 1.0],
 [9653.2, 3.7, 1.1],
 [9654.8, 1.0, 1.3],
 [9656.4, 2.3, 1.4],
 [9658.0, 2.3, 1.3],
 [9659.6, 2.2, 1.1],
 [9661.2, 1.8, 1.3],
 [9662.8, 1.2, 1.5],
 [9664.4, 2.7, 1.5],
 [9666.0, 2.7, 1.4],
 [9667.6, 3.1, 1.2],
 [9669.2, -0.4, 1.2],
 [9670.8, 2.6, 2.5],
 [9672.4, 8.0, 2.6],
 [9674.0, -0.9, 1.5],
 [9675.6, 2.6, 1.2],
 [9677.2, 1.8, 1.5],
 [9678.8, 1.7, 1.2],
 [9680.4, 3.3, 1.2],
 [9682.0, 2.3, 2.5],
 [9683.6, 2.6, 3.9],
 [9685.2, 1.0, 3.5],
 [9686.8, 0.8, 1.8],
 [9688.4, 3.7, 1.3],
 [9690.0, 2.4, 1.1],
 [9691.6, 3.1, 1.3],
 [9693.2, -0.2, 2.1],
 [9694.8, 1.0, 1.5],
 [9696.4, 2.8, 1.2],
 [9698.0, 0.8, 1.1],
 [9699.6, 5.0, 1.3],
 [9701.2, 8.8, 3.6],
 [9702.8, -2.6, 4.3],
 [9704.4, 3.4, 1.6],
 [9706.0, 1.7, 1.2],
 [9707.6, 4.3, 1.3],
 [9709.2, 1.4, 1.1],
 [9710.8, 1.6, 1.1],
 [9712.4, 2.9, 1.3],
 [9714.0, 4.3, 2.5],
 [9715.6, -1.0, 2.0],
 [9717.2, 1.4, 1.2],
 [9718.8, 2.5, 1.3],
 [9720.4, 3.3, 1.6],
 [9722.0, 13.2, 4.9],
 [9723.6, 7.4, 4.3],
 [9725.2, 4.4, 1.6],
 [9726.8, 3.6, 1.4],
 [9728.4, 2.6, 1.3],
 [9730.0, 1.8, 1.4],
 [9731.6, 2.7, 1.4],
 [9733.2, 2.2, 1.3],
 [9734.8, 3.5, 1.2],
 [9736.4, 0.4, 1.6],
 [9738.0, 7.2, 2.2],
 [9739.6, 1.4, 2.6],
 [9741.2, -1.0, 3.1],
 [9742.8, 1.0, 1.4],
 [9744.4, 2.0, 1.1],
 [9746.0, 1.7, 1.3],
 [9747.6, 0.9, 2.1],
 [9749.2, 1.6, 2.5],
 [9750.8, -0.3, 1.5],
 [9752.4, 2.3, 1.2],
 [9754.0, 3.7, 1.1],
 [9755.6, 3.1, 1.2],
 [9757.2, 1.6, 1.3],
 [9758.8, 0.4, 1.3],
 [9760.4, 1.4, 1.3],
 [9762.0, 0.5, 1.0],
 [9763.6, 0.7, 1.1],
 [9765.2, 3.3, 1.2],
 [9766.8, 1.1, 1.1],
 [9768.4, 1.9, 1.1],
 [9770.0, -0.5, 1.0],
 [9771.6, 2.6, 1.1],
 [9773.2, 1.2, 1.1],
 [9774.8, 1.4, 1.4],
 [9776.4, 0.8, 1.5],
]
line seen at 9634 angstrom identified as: H-beta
